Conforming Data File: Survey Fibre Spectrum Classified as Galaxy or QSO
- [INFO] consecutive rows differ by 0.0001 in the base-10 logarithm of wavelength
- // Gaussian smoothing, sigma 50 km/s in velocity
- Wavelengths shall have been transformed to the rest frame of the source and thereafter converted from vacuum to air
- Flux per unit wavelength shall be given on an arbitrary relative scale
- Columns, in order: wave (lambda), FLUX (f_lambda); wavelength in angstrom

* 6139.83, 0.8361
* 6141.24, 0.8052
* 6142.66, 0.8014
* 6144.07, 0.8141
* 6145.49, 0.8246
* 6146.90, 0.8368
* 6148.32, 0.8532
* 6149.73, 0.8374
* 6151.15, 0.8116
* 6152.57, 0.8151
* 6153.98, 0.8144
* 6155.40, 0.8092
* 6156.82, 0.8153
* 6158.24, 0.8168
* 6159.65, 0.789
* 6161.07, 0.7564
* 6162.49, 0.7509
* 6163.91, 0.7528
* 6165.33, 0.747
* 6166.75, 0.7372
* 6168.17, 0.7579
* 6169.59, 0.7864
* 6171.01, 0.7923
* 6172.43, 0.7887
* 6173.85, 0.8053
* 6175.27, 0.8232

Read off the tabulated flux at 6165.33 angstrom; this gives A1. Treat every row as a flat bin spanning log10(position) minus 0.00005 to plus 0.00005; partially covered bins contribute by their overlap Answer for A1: 0.747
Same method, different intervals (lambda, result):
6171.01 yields 0.7923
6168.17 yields 0.7579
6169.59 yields 0.7864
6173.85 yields 0.8053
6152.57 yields 0.8151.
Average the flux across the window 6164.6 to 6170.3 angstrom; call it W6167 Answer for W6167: 0.757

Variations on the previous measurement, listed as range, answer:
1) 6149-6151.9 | 0.824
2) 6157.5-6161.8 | 0.788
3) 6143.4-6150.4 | 0.833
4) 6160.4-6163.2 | 0.753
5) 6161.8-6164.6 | 0.752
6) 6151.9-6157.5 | 0.814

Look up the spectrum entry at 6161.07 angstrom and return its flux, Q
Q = 0.7564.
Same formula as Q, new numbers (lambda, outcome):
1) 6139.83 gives 0.8361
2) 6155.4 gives 0.8092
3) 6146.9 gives 0.8368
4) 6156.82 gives 0.8153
